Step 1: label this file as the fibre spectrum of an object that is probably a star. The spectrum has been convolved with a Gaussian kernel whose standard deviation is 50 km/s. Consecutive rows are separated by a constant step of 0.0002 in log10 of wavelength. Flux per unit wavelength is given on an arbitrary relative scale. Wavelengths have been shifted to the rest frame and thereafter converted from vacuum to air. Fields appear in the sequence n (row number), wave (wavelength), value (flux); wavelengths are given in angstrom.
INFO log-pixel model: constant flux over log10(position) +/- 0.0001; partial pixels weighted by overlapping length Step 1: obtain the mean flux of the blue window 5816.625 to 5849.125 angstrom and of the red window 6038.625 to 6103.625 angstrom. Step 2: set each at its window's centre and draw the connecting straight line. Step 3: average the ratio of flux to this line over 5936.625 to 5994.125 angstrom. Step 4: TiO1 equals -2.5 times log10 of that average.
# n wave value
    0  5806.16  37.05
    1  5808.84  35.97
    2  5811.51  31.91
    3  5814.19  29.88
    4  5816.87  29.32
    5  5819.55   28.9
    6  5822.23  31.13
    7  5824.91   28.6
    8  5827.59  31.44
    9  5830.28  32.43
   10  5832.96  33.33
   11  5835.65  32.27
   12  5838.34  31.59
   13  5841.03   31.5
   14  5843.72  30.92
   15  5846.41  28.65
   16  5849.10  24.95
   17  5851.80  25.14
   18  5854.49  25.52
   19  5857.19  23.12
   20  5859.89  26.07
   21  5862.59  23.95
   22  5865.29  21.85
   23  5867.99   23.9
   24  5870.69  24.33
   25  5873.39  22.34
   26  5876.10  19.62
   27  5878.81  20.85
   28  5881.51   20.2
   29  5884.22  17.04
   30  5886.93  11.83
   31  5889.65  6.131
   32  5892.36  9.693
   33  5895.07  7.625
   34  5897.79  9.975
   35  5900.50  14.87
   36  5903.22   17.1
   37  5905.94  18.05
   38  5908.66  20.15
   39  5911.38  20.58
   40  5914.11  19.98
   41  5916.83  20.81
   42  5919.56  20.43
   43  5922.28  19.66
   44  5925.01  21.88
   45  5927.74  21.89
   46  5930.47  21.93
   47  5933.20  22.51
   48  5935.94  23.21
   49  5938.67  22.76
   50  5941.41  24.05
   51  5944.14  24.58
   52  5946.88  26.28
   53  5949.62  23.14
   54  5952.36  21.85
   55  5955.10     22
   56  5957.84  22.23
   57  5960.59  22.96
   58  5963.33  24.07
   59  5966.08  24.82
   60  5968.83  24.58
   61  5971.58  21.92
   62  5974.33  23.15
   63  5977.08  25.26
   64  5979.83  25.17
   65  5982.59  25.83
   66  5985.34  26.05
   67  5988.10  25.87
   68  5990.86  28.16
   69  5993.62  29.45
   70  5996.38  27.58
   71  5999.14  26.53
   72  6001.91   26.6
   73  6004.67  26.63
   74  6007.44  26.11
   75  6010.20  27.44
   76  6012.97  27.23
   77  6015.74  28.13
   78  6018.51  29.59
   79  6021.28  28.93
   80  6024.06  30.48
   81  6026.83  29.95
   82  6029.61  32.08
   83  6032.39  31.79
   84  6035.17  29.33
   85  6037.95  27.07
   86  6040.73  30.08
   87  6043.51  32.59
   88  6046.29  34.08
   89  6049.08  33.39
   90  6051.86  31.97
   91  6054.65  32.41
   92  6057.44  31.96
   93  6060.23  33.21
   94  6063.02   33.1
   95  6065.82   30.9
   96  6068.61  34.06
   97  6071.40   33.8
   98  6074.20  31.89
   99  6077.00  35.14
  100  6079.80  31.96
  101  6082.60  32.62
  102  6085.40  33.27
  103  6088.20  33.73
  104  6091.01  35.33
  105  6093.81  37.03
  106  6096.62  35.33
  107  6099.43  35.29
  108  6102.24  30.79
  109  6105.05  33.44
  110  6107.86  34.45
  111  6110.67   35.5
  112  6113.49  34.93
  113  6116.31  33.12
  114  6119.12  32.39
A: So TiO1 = 0.30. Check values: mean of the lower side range 30.6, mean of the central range 24.4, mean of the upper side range 33.2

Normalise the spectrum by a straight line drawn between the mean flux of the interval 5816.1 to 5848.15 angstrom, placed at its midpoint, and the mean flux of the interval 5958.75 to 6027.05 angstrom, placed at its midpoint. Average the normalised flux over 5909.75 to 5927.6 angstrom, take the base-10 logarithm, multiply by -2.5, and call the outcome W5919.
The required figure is 0.35 mag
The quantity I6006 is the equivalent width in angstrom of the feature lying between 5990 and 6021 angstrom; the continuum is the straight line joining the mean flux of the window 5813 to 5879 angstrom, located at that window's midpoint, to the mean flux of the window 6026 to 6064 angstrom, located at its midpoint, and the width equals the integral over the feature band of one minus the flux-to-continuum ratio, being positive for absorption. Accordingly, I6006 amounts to 3.2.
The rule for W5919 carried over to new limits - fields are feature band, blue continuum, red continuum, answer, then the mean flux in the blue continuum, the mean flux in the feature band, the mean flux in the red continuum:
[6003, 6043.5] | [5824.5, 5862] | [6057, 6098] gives 0.12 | 28.9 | 29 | 33.6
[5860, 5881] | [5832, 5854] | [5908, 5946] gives 0.20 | 29.6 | 22.5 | 21.8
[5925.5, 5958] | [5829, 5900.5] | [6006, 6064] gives 0.13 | 22.3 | 23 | 30.5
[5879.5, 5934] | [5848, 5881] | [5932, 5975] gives 0.34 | 23.4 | 17.1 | 23.4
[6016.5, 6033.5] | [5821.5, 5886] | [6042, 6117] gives 0.05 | 26.1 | 30.4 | 33.5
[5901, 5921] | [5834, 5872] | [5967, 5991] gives 0.32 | 26.7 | 19.4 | 24.9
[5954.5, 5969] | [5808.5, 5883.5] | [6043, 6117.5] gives 0.28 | 27.3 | 23.4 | 33.5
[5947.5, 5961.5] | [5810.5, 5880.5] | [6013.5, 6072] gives 0.29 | 27.4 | 22.6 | 31.3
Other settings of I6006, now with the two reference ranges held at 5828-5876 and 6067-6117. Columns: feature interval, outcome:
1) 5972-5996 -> 3.8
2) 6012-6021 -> 1.0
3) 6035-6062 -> 0.8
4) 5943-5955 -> 2.5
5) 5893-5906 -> 7.1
